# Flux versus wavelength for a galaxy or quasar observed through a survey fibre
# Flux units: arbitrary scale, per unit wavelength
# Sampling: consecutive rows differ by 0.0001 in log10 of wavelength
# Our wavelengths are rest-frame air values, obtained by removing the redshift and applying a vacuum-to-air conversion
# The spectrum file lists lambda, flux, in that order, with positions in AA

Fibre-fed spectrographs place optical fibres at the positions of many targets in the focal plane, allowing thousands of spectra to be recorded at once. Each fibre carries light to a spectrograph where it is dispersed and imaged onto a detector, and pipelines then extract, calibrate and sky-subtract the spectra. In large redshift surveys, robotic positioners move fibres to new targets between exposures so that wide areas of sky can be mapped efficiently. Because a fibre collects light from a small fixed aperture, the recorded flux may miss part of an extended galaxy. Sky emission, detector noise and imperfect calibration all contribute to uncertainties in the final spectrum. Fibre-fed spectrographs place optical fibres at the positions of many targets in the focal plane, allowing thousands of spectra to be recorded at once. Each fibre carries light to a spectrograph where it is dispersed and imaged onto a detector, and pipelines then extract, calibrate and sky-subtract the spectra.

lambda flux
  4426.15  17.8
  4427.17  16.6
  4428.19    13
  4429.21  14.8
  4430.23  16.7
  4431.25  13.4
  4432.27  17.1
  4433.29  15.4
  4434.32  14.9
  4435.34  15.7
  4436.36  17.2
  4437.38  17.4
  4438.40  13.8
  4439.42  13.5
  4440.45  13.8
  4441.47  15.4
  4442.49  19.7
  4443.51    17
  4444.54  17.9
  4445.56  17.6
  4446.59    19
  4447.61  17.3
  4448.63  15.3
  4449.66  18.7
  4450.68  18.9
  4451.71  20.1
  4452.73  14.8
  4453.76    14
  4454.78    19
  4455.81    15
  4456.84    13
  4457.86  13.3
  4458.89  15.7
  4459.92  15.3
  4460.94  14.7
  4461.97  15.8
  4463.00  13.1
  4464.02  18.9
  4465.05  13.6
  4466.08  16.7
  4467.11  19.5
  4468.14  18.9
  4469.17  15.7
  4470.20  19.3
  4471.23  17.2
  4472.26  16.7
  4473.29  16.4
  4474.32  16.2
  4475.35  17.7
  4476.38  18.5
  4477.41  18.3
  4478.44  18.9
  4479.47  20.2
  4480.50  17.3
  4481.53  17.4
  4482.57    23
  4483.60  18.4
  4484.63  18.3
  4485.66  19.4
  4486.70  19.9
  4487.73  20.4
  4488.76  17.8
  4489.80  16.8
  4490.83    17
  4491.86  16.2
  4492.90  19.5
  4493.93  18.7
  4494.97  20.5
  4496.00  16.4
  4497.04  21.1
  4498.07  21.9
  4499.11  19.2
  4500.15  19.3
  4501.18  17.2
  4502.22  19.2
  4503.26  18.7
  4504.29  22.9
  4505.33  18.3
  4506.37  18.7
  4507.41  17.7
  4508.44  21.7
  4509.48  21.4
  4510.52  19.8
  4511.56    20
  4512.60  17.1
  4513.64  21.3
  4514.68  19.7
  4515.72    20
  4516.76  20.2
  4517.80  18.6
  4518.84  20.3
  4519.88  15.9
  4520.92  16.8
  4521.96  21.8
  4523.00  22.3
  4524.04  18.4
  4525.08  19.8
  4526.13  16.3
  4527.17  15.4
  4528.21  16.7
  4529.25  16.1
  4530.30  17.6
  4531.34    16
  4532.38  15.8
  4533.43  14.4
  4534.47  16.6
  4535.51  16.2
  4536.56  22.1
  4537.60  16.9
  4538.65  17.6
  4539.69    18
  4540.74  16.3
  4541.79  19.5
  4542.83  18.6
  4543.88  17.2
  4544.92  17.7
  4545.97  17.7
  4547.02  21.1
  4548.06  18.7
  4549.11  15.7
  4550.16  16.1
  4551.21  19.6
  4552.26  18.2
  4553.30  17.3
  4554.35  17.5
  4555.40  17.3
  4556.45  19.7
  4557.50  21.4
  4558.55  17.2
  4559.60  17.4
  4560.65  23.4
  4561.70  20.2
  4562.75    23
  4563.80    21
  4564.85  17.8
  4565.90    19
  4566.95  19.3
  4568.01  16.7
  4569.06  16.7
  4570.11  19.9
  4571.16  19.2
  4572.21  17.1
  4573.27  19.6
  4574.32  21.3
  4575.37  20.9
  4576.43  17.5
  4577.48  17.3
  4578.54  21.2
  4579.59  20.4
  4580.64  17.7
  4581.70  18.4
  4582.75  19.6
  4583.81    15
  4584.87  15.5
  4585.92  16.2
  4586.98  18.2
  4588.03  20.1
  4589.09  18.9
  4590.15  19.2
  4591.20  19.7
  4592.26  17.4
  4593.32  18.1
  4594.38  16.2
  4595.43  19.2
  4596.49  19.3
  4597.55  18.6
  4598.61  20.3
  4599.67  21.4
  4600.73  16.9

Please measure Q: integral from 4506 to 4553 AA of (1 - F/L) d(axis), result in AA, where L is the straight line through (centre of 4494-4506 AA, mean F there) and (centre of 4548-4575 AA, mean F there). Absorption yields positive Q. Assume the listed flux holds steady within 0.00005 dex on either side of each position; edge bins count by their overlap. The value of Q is 2.19 AA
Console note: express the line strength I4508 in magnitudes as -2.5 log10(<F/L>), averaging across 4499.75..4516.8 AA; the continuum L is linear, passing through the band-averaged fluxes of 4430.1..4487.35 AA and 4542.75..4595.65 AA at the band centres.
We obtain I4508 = -0.11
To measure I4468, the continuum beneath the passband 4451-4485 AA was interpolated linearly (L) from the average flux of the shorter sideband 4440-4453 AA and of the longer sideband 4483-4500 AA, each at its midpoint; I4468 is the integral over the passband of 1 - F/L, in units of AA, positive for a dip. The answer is 2.1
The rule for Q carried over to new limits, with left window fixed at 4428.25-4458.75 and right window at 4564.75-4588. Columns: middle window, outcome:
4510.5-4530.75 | -1.41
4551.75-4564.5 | -0.93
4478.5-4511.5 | -4.16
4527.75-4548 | 0.30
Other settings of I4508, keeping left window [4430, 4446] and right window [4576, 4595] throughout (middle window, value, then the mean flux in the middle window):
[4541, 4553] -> -0.03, 18.1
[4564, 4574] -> -0.04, 18.5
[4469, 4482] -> -0.07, 17.7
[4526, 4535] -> 0.08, 16.1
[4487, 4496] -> -0.09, 18.3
